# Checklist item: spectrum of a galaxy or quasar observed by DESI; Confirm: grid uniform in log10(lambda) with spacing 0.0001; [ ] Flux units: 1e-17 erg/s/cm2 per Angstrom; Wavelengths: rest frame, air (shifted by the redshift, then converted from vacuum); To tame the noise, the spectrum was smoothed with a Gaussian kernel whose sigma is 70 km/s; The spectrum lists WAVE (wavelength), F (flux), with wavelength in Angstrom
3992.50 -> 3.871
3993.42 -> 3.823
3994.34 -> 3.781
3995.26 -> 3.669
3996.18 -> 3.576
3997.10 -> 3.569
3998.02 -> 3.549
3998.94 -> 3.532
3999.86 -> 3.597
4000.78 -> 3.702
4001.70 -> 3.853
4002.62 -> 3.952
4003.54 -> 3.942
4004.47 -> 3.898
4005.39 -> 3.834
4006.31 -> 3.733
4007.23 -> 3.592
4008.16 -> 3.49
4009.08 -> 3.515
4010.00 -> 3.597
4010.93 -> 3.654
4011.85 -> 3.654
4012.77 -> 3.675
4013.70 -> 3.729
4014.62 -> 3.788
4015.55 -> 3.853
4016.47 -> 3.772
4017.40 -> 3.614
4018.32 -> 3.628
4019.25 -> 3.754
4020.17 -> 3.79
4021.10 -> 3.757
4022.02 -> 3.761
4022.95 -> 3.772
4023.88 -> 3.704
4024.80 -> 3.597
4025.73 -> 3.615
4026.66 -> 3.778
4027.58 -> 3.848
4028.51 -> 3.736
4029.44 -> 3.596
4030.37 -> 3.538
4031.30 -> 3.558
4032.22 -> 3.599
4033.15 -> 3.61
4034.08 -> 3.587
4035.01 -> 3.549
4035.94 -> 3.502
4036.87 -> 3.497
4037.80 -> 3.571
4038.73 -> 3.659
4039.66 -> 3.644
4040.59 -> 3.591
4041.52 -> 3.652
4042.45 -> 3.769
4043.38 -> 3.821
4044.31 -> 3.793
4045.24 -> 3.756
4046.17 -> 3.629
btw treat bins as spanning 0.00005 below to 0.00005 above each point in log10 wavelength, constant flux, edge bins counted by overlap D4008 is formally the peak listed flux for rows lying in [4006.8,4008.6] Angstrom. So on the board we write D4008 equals 3.592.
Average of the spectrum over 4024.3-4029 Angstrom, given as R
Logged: 3.72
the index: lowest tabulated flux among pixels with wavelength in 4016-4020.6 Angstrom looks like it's 3.614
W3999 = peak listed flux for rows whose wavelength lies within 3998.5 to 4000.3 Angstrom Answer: 3.597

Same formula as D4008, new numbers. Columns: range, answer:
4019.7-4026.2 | 3.79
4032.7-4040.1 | 3.659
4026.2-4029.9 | 3.848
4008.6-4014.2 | 3.729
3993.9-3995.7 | 3.781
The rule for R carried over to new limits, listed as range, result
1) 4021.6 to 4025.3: 3.7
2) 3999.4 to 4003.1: 3.78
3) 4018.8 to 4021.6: 3.78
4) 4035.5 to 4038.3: 3.52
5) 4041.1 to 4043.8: 3.75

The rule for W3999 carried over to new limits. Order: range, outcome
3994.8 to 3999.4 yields 3.669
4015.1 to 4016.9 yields 3.853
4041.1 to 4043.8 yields 3.821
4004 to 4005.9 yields 3.898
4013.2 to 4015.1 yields 3.788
